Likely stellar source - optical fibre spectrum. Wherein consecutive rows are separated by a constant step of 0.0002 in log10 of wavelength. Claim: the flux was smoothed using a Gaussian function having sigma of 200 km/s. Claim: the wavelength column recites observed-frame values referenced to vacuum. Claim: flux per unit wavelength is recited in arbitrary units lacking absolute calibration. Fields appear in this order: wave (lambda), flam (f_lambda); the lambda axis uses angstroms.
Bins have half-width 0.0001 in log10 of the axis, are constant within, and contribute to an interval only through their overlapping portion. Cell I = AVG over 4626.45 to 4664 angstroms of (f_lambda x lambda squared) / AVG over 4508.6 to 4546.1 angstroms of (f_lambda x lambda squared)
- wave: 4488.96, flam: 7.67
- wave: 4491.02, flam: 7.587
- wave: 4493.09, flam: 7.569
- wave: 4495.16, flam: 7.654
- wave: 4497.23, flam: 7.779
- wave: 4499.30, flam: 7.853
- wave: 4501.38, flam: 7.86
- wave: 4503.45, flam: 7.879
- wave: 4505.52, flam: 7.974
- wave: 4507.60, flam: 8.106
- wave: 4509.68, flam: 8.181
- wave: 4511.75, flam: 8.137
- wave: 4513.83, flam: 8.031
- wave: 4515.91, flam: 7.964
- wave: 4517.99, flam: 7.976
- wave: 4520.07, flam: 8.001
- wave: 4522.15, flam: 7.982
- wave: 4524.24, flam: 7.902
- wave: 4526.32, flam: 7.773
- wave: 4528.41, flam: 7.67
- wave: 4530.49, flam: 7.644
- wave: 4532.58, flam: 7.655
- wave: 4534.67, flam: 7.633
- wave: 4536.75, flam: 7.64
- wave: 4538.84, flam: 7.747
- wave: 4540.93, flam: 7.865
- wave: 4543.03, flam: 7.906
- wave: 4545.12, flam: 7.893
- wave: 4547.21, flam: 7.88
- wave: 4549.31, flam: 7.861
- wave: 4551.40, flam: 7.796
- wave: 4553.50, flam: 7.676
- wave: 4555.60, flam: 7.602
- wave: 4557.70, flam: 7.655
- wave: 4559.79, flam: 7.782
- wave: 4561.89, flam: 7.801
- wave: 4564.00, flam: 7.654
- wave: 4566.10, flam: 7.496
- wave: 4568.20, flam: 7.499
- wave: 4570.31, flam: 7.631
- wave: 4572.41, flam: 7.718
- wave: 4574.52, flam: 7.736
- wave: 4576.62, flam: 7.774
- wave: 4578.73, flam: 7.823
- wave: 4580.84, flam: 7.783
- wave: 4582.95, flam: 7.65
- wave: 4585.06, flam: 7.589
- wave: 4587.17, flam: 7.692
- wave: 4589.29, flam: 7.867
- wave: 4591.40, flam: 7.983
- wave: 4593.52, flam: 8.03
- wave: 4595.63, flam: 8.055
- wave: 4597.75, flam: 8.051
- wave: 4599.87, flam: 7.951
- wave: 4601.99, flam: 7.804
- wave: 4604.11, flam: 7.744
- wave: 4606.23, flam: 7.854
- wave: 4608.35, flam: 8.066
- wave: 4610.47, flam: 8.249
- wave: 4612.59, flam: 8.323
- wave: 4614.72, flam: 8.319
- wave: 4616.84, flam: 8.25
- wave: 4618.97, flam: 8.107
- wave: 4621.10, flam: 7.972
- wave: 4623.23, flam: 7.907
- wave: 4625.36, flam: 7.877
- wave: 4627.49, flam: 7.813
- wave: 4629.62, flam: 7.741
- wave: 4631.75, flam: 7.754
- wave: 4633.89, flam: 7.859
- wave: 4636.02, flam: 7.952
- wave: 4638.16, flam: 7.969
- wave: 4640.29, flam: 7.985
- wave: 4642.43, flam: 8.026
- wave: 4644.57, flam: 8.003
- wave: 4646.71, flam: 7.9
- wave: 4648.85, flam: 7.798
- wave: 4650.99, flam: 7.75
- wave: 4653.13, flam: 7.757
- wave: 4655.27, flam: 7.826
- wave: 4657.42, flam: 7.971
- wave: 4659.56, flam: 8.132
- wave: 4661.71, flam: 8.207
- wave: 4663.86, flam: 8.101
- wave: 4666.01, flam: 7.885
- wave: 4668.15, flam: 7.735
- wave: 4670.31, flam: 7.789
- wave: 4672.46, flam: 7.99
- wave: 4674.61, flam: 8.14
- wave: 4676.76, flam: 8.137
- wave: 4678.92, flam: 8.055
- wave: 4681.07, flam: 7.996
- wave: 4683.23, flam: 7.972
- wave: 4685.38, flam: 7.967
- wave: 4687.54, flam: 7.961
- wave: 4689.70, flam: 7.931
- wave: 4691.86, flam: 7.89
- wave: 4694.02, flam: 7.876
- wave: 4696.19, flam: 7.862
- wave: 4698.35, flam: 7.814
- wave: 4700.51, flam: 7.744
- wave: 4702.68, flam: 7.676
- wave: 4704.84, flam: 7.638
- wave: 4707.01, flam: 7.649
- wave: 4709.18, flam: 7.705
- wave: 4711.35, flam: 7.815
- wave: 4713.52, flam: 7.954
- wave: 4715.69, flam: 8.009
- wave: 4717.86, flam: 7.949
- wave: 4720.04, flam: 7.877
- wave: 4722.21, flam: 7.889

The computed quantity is 1.1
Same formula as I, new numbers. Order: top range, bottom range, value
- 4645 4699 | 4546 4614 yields 1.06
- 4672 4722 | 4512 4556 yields 1.08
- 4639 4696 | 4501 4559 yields 1.08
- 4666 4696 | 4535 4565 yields 1.08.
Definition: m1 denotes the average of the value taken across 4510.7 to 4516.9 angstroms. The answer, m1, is 8.05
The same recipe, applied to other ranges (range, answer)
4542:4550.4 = 7.89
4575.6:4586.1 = 7.72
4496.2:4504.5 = 7.84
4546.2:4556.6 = 7.76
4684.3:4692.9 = 7.94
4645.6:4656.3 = 7.81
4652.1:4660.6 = 7.92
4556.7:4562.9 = 7.76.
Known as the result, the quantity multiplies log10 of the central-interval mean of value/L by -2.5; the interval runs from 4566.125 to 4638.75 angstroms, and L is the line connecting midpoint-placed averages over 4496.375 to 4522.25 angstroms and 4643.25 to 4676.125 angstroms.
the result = 0.009 mag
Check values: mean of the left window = 7.98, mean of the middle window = 7.89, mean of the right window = 7.94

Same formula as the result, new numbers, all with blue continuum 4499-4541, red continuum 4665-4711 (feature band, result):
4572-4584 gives 0.02 mag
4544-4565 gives 0.02 mag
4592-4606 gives -0.01 mag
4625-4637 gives 0.01 mag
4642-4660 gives 0.00 mag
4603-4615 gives -0.03 mag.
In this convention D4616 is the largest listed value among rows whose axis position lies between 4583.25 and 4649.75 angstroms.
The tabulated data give 8.323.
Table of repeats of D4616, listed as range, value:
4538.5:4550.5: 7.906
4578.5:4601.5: 8.055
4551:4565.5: 7.801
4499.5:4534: 8.181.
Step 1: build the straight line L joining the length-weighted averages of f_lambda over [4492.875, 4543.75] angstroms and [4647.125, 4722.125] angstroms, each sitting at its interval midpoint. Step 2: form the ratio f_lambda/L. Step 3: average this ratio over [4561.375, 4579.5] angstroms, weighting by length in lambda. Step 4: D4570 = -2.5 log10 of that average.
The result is 0.03 mag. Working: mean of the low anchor 7.86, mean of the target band 7.67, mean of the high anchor 7.9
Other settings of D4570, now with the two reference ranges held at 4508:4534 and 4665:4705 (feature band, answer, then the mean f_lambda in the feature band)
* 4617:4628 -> -0.01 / 7.96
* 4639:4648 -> -0.01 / 7.98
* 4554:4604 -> 0.02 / 7.76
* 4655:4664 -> -0.02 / 8.06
